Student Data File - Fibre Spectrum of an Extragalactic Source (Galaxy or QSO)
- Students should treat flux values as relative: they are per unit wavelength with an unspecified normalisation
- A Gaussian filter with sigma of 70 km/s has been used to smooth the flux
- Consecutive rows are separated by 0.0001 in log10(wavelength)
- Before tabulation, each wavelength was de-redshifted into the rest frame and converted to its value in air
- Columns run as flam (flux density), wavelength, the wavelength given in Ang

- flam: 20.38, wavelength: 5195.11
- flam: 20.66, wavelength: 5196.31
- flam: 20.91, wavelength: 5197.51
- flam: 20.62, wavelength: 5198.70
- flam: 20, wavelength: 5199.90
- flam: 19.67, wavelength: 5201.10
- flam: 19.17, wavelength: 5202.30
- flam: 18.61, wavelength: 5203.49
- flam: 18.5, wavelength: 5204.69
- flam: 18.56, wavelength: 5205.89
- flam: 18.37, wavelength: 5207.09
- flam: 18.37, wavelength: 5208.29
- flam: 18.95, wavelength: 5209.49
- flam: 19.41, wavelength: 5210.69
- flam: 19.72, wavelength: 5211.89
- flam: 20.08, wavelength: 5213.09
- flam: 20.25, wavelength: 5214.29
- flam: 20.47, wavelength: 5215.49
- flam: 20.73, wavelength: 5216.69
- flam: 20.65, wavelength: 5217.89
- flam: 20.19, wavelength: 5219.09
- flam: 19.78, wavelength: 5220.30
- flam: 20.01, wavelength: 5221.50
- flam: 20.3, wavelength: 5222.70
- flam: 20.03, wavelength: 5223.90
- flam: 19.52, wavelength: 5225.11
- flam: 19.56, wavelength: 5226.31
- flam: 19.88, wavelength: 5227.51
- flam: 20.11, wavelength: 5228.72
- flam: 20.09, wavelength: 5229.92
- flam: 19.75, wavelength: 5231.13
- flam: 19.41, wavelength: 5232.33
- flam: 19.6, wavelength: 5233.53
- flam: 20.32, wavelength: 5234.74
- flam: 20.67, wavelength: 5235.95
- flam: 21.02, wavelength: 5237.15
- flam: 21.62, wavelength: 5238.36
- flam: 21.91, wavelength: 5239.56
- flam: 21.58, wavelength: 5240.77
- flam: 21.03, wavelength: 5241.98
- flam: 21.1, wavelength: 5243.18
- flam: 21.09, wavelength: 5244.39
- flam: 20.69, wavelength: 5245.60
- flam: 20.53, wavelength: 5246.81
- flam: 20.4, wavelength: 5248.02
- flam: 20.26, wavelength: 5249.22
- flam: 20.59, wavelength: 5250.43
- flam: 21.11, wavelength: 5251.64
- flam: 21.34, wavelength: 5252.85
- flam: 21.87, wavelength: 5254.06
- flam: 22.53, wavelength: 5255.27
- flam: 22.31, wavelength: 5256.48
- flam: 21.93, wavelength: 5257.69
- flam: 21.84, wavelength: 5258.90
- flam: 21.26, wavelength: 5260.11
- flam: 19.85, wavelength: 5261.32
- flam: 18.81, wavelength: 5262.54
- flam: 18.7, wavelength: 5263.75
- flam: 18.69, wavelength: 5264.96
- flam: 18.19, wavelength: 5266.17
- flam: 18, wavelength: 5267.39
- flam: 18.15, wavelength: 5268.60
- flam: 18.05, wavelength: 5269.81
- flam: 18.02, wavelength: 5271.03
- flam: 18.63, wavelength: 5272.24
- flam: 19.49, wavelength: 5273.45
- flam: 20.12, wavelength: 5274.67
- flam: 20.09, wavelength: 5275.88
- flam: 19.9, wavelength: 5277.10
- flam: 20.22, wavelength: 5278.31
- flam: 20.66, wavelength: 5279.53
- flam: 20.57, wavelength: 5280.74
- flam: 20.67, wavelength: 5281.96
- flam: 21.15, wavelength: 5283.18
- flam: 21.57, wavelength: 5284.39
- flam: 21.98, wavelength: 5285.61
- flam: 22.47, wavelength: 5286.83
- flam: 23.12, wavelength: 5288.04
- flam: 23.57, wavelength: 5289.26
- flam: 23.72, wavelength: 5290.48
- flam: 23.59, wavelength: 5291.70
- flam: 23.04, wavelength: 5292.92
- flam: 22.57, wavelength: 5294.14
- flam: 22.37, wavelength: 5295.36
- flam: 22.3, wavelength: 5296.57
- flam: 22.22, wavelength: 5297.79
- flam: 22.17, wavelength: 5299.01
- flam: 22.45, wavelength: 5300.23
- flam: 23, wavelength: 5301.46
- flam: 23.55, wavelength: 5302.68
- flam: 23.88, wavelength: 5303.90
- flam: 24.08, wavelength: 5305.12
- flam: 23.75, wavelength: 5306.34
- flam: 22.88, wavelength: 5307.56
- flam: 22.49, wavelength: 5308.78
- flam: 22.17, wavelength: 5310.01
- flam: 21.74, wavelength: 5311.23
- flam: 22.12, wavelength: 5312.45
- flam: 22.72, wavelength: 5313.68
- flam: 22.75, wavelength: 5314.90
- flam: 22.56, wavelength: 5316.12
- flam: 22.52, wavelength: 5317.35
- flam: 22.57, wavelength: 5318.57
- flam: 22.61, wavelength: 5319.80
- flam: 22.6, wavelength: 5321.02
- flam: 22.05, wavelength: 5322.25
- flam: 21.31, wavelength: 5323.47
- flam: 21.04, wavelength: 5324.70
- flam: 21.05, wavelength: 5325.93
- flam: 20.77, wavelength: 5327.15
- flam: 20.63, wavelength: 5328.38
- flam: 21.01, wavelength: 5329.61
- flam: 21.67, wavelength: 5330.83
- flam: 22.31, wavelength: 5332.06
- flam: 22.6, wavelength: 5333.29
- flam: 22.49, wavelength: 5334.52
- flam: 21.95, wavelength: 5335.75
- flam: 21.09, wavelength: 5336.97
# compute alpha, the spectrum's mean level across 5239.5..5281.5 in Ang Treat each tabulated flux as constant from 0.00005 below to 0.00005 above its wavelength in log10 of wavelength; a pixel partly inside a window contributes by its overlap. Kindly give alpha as 20.2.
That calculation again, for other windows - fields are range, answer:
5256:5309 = 21.3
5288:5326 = 22.7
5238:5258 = 21.3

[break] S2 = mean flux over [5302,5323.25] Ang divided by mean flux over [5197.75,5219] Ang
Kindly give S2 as 1.2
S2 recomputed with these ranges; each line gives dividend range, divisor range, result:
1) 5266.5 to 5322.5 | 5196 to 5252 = 1.08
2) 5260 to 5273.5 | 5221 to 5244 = 0.92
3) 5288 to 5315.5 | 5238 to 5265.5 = 1.09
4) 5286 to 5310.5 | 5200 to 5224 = 1.17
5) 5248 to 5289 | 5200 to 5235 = 1.04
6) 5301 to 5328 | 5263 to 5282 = 1.17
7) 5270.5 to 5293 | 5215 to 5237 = 1.05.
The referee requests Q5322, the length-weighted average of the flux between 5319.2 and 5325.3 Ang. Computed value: 21.9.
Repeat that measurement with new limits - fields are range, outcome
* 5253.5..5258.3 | 22.2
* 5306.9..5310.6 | 22.5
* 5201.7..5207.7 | 18.6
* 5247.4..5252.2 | 20.6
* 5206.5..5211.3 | 18.8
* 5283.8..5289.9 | 22.5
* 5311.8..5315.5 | 22.5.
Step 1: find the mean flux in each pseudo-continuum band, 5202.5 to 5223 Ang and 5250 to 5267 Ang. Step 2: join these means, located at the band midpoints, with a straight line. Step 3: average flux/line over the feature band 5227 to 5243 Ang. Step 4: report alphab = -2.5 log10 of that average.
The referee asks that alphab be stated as -0.03 mag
